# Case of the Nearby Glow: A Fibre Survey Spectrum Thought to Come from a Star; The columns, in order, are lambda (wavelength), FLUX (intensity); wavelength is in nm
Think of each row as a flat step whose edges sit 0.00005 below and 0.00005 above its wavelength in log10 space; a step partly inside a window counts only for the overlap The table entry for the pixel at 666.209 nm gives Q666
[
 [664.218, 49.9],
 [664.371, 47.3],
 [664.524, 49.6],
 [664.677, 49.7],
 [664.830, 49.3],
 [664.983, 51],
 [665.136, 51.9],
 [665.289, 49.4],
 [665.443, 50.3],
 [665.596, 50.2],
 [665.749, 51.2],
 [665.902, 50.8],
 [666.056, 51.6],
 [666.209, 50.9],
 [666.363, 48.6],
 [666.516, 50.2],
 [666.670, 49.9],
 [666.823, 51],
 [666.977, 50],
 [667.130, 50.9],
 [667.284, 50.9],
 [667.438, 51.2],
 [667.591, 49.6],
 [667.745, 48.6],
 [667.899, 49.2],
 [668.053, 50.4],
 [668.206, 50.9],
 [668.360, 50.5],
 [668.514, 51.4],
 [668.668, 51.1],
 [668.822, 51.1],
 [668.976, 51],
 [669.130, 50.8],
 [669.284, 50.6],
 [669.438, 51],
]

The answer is 50.9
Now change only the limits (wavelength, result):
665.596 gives 50.2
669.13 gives 50.8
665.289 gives 49.4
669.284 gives 50.6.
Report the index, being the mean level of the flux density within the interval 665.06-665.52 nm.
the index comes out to 50.5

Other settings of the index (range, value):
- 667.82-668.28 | 50.2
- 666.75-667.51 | 50.8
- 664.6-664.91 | 49.5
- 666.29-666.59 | 49.5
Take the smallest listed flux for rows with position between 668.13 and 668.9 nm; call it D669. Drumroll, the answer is 50.5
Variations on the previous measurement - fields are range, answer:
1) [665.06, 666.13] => 49.4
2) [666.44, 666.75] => 49.9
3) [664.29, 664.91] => 47.3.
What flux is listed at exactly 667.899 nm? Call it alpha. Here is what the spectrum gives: 49.2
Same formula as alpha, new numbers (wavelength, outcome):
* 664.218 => 49.9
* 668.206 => 50.9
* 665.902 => 50.8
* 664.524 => 49.6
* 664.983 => 51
